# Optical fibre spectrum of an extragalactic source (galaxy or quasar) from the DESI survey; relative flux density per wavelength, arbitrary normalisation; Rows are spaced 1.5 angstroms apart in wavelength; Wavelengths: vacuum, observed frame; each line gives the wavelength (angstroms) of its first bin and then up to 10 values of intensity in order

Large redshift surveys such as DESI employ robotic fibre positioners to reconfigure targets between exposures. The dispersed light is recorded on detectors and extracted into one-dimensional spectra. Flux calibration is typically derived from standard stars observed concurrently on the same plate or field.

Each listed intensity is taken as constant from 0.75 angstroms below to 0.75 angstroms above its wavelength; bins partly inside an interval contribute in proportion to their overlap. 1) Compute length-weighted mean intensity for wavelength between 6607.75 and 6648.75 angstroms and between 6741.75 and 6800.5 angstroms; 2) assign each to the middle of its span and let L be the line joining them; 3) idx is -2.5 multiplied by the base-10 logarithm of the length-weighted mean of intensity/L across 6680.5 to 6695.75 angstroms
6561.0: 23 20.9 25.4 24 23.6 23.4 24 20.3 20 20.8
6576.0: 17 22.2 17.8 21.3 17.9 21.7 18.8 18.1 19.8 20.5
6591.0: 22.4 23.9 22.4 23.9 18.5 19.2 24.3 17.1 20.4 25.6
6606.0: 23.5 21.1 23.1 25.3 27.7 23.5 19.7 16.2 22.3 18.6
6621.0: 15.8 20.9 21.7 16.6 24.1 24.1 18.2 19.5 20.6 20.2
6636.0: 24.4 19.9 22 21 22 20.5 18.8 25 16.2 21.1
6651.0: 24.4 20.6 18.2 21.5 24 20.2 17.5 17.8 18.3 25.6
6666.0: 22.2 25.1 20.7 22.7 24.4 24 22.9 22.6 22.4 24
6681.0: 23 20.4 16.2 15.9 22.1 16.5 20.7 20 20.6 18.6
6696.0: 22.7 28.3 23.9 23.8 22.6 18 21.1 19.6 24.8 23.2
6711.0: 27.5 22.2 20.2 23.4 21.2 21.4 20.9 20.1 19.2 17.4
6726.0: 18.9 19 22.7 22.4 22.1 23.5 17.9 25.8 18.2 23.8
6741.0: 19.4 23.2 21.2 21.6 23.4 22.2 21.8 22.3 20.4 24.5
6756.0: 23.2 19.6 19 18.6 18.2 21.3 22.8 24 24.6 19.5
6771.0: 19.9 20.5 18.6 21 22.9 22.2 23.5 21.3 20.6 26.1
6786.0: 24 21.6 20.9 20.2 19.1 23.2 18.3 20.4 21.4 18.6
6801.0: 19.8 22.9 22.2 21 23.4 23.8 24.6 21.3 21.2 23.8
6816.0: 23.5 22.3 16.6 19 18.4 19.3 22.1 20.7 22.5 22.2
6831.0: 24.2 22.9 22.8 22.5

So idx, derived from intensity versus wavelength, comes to 0.09 mag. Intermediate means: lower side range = 21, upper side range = 21.4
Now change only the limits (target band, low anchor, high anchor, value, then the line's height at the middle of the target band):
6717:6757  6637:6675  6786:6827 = -0.01 mag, 21.3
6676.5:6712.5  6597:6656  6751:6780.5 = -0.02 mag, 21.2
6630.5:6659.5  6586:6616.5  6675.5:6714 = 0.04 mag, 21.8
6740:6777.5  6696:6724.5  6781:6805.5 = 0.02 mag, 21.7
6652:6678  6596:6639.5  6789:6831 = -0.03 mag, 21.2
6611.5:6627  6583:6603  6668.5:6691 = 0.03 mag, 20.9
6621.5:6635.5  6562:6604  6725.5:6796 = 0.03 mag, 21.2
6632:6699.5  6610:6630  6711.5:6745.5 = -0.01 mag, 21.1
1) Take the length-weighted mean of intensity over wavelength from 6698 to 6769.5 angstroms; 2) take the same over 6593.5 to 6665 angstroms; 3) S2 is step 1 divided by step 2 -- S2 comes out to 1.03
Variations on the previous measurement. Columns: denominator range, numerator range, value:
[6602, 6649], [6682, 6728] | 0.99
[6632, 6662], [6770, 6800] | 1.02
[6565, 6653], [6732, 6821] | 1.02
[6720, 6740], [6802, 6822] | 1.05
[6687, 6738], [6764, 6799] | 1.00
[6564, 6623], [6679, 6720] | 1.01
